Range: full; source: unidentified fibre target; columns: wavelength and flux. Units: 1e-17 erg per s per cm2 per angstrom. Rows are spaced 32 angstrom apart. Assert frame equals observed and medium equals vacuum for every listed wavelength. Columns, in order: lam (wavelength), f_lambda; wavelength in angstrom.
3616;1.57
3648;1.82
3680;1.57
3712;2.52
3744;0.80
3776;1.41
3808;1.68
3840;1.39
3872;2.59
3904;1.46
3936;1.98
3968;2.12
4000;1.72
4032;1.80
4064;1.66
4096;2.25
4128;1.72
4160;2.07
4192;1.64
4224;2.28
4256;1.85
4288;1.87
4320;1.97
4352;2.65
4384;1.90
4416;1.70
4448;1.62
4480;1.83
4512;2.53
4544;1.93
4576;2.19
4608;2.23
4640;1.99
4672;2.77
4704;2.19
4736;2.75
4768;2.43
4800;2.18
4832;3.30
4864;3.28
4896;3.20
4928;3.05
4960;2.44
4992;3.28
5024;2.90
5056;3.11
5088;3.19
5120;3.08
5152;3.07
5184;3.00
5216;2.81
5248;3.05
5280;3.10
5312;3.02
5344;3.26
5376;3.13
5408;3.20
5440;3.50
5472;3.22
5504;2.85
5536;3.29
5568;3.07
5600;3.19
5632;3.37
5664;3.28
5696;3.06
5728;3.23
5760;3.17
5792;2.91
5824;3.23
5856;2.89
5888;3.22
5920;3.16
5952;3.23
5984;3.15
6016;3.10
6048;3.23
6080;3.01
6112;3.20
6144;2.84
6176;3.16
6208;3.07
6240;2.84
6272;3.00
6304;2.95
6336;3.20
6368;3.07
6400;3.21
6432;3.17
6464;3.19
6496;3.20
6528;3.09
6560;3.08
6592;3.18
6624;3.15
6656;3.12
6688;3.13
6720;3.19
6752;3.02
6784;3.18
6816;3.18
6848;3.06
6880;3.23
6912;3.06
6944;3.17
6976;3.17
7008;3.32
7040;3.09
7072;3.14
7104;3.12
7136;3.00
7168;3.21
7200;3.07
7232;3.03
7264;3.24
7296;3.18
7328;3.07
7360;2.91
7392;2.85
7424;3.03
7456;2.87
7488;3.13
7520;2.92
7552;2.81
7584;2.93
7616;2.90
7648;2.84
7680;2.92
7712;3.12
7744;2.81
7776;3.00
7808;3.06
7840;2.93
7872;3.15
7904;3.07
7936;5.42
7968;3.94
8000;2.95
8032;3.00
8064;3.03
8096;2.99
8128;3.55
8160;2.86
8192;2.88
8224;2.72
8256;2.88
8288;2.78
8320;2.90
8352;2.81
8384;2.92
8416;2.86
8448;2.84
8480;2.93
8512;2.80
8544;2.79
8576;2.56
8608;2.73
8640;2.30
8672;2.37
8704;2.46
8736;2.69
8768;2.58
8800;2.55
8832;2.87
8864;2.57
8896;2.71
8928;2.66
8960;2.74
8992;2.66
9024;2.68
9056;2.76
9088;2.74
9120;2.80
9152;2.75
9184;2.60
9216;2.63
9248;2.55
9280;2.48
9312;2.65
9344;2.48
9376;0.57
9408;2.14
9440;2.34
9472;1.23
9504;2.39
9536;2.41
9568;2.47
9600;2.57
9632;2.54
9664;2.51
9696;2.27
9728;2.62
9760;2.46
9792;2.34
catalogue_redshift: 0.21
